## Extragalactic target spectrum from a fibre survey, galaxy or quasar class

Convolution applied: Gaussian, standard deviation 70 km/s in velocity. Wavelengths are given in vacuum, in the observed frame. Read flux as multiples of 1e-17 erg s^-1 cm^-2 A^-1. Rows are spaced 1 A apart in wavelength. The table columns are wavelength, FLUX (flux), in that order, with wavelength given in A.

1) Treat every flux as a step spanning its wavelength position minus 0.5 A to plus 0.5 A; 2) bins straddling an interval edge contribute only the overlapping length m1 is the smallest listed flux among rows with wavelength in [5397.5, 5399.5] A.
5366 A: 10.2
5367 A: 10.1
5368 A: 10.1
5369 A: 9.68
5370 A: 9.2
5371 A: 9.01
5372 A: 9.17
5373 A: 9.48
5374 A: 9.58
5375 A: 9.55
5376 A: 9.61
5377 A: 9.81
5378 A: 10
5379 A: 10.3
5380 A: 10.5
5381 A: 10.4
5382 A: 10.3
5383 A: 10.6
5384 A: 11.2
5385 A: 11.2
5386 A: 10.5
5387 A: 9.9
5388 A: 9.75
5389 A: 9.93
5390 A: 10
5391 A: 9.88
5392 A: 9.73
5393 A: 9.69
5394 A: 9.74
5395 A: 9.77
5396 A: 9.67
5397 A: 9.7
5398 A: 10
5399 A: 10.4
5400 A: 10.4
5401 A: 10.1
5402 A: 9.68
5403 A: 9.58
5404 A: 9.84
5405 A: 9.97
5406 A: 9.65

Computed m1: 10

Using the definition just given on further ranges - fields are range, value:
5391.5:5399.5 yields 9.67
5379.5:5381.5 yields 10.4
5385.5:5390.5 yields 9.75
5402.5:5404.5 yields 9.58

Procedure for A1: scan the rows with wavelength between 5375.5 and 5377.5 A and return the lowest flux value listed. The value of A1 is 9.61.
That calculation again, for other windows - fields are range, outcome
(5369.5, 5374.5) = 9.01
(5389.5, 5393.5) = 9.69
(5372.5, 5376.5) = 9.48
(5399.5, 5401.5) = 10.1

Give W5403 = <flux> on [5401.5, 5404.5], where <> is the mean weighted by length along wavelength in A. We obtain 9.7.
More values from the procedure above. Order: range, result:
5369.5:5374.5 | 9.29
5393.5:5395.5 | 9.75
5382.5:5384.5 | 10.9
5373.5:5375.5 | 9.57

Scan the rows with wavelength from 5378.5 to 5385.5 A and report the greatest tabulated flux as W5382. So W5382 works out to 11.2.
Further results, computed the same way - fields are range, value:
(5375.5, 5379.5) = 10.3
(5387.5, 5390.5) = 10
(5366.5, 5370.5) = 10.1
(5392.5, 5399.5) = 10.4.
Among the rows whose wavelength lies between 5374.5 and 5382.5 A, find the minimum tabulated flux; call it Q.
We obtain 9.55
